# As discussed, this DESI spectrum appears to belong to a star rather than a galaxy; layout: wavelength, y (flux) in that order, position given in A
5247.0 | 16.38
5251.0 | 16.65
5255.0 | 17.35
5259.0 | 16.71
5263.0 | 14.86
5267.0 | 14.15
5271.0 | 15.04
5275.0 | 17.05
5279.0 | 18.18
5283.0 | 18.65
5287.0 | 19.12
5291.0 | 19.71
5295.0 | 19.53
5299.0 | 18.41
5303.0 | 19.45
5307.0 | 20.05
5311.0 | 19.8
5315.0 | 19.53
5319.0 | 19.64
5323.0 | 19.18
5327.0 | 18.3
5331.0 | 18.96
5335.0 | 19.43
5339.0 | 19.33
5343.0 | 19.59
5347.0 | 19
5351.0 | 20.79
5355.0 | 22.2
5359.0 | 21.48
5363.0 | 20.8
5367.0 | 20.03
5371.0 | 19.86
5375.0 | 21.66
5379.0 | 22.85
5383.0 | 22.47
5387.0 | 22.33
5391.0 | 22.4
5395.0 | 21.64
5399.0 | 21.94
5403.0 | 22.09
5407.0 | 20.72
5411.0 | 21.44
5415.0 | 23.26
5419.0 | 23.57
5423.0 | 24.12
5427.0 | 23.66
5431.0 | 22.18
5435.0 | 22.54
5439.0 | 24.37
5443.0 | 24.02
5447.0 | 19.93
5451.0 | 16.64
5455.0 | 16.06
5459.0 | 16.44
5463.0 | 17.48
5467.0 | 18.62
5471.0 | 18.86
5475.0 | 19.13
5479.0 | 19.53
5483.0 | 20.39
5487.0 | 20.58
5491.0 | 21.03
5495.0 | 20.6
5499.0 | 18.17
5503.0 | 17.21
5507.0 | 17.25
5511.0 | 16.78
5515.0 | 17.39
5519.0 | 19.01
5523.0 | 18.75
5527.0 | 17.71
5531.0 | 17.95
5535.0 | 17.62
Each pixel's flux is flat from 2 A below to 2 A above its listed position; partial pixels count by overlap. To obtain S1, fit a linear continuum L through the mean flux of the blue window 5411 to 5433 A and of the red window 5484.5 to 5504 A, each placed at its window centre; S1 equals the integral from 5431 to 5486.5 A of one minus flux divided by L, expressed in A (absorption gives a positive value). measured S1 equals 4.5 A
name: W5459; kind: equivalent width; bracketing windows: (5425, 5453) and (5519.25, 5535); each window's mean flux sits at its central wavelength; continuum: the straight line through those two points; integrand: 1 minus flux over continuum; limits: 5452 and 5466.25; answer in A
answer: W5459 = 2.9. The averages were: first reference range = 21.9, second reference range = 18.2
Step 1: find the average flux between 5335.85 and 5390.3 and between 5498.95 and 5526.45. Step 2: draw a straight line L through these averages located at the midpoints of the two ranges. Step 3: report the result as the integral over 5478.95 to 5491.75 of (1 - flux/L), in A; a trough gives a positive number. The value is -1.5 A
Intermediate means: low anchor 21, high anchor 17.8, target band 20.4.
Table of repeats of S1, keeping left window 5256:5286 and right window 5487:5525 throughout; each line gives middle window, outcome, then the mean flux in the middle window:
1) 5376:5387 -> -3.17 A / 22.5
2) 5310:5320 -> -1.63 A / 19.6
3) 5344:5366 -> -4.48 A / 20.8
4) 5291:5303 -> -1.75 A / 19.2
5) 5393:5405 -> -2.90 A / 21.9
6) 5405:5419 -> -3.40 A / 22.1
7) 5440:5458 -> -1.23 A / 19.3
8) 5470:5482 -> -0.65 A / 19.3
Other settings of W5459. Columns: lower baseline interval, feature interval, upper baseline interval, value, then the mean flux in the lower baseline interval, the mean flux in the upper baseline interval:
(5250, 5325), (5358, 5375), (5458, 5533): -2.18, 18.1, 18.6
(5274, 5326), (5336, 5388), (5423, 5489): -3.62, 19.1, 20.2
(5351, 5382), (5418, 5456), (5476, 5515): -3.36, 21.3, 19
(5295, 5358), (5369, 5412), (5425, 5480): -4.30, 19.6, 20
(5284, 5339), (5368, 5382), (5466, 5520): -1.65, 19.3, 18.9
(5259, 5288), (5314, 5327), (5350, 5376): -0.25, 16.6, 21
